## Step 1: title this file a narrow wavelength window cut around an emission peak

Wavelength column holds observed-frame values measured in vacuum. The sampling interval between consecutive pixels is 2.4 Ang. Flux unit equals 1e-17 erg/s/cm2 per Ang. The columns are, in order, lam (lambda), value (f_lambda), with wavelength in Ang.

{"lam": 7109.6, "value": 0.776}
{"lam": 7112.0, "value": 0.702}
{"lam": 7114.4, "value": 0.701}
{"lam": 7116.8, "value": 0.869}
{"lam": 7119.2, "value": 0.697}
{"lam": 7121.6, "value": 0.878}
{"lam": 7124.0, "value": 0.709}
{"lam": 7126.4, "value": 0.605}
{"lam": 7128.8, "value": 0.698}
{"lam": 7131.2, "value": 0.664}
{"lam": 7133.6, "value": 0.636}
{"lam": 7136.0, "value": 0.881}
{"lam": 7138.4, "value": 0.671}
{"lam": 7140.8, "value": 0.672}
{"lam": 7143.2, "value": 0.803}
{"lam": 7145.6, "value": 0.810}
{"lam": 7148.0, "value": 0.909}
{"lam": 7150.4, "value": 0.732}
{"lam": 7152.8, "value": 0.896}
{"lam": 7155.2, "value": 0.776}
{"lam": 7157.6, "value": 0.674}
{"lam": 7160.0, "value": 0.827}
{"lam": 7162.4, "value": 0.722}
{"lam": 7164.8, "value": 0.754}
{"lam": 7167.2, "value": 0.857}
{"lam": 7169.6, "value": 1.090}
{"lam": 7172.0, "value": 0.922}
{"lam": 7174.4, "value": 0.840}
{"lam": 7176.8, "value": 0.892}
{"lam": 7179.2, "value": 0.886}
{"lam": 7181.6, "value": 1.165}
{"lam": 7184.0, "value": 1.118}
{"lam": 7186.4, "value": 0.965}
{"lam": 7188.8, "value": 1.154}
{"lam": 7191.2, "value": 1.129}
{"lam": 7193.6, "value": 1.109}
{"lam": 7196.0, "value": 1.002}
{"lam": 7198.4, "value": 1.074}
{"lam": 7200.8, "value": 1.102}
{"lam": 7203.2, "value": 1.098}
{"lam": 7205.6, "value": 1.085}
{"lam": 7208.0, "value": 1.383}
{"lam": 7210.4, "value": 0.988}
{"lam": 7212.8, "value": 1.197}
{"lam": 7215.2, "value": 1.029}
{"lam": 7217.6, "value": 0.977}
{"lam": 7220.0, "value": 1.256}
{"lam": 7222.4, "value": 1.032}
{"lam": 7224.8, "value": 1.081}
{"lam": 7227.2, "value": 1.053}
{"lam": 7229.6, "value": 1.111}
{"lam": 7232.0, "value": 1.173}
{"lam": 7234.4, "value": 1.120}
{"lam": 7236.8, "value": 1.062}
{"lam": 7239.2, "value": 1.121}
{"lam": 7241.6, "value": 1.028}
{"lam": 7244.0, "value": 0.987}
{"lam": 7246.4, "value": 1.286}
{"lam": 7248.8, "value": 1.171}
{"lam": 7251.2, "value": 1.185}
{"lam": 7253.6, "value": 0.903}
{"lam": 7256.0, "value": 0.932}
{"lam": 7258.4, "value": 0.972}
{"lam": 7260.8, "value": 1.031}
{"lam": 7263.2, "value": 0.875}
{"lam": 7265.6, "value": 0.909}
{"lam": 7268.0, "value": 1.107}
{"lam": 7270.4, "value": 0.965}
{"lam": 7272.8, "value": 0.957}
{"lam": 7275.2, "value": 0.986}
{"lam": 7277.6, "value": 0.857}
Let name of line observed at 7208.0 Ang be Mg II 2798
